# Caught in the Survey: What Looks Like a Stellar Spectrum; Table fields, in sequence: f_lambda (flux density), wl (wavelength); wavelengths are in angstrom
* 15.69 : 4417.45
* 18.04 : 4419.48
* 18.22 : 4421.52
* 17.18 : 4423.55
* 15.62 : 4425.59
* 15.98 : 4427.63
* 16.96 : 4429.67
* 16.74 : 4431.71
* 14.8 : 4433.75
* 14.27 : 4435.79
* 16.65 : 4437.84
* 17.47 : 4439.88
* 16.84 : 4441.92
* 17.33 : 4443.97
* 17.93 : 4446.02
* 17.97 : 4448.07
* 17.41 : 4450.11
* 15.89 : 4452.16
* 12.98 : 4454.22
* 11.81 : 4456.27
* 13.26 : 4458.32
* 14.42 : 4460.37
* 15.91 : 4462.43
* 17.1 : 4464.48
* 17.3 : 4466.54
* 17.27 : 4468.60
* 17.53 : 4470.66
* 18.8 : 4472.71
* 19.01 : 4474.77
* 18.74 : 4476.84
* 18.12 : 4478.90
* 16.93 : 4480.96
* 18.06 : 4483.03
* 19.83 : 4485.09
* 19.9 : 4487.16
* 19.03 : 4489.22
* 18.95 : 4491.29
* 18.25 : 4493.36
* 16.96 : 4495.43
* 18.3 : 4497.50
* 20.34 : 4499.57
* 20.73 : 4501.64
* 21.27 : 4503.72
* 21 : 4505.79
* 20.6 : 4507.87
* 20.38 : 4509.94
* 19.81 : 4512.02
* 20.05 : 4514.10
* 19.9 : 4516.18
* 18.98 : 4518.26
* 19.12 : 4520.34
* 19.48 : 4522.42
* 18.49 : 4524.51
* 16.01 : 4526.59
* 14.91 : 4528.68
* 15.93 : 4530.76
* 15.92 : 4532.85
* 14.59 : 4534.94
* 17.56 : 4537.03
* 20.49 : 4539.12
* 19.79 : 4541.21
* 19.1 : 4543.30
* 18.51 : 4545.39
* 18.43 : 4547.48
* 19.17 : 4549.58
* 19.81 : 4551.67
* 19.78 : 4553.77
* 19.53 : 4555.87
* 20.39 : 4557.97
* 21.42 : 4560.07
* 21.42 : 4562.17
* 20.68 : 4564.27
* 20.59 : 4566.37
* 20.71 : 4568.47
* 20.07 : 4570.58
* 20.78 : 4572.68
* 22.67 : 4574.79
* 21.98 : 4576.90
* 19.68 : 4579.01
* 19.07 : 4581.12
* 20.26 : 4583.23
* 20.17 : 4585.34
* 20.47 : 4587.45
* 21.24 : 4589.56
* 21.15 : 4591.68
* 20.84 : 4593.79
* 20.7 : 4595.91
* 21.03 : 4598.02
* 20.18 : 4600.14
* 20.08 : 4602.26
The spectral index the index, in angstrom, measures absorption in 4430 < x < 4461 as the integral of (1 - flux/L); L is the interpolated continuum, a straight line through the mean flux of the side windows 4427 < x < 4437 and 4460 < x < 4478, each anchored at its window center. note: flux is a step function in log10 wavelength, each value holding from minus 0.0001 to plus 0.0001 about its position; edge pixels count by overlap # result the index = 1.1 angstrom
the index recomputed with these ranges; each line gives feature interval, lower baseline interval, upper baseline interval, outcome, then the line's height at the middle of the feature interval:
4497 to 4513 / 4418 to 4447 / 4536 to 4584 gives -1.5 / 18.6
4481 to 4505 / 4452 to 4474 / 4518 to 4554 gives -3.6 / 16.7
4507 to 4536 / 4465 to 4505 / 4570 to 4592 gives 1.9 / 19.5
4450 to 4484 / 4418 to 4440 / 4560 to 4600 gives 2.1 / 17.6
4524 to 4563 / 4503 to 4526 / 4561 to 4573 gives 3.6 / 20.3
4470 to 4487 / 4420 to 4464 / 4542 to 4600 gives -1.2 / 17.2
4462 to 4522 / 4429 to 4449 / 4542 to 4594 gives -2.5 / 18.2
